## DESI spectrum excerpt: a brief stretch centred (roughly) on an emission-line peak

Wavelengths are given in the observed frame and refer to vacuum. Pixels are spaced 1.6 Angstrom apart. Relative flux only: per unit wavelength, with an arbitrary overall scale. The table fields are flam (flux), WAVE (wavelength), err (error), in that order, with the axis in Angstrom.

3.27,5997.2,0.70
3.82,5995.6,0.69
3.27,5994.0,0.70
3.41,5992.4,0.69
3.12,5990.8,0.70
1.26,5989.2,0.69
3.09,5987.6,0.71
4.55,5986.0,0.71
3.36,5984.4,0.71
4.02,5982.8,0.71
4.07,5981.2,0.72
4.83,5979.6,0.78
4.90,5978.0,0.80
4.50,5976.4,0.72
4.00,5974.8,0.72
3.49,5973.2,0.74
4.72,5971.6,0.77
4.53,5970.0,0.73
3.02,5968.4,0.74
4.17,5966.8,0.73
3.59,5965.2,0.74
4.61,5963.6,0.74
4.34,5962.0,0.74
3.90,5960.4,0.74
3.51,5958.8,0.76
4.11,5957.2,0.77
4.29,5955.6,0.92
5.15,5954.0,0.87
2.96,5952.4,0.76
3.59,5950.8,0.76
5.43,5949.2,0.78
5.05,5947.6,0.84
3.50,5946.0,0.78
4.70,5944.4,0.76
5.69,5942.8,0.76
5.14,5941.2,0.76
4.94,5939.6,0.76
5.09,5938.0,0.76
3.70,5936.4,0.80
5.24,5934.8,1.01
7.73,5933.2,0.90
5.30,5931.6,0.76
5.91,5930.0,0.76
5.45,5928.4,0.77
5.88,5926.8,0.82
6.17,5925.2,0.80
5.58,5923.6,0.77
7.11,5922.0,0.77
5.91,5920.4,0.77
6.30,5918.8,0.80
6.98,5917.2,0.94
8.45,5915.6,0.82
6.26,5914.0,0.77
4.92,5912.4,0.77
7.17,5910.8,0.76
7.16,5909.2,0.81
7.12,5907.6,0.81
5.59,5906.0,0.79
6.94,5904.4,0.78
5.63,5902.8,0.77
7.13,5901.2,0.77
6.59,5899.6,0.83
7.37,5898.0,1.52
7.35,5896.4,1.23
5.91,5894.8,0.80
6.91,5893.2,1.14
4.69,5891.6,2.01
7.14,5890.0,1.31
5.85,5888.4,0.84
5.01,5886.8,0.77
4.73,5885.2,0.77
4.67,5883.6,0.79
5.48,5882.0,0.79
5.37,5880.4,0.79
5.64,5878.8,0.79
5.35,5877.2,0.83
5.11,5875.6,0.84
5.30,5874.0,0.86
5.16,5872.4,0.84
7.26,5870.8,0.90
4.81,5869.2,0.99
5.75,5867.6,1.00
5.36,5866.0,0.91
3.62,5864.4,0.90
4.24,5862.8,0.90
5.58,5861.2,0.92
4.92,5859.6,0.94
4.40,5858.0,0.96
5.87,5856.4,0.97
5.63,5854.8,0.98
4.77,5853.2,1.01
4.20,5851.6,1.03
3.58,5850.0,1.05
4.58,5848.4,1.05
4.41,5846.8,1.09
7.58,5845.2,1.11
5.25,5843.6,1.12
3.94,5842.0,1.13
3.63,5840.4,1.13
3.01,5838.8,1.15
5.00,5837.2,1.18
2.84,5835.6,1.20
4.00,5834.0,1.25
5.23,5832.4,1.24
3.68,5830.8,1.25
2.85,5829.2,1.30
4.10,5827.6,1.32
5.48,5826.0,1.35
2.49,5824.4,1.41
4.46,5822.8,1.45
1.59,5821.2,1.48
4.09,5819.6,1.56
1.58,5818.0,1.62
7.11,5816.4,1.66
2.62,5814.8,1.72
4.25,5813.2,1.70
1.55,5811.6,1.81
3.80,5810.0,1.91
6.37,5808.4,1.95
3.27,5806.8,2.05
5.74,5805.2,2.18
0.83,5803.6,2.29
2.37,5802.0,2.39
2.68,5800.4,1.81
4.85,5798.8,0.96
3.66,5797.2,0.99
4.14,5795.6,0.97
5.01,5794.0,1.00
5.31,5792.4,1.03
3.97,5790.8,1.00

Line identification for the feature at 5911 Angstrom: C IV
